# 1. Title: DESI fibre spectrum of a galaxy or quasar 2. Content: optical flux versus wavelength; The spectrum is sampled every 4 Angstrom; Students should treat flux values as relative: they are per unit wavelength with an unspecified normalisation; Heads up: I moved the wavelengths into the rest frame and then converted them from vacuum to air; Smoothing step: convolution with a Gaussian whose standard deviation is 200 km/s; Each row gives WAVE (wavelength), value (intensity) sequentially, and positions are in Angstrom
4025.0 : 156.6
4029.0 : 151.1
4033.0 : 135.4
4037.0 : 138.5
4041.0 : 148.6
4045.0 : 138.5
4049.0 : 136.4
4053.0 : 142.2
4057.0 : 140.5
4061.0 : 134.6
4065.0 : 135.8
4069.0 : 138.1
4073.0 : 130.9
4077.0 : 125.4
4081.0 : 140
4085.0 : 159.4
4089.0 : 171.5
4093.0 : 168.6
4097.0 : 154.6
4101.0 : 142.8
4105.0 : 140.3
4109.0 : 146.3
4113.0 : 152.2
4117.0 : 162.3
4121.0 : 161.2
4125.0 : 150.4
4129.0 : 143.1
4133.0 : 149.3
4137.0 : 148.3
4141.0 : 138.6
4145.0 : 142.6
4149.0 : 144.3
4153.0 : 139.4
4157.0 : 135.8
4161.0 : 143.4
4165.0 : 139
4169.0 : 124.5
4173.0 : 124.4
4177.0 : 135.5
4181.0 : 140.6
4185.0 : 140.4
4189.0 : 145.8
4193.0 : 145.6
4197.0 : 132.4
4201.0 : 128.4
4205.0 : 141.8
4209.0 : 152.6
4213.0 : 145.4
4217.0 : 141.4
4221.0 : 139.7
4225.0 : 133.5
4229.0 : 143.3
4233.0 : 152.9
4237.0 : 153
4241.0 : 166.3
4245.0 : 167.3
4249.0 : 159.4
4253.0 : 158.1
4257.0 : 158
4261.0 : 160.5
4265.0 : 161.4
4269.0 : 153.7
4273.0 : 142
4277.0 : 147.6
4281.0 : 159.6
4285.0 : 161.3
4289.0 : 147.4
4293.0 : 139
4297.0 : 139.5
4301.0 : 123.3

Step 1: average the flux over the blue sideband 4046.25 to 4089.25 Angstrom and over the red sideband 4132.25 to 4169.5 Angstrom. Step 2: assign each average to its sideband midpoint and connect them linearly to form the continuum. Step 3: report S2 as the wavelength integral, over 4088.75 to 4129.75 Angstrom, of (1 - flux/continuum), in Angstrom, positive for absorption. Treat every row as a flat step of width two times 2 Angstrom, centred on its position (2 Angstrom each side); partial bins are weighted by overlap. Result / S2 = -3.8 Angstrom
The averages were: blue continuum 140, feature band 154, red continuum 141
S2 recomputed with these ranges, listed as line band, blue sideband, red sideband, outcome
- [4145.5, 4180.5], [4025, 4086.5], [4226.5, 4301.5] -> 2.46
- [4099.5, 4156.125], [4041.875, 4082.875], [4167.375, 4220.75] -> -3.91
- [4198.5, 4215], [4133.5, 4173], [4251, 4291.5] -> 0.51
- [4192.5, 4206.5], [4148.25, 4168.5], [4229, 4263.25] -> 1.15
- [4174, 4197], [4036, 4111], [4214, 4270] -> 1.55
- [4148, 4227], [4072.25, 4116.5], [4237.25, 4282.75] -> 7.84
